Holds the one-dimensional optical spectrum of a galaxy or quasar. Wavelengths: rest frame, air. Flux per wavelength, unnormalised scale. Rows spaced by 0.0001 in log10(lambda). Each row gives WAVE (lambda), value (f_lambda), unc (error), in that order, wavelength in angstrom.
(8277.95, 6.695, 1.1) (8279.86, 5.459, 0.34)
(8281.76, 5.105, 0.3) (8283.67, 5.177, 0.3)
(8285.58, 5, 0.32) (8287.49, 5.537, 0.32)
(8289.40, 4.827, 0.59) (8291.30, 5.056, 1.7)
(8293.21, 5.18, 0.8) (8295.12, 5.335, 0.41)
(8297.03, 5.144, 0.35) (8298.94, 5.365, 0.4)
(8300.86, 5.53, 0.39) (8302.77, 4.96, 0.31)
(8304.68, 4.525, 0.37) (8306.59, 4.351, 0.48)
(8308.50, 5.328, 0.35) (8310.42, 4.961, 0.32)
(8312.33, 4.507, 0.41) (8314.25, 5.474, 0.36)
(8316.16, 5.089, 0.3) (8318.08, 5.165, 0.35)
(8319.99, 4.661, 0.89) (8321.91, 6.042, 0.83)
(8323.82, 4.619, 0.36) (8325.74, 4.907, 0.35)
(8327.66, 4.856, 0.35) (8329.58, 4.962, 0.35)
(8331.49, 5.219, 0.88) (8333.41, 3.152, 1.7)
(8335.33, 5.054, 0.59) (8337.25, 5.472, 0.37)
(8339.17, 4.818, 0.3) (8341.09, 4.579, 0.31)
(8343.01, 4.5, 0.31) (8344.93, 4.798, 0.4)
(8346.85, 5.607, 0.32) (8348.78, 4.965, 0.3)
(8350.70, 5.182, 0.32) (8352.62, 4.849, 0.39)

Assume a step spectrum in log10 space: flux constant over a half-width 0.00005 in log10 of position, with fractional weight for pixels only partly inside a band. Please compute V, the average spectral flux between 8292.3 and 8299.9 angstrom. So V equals 5.25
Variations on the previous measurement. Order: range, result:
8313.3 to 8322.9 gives 5.29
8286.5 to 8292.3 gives 5.14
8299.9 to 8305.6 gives 5.01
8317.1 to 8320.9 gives 4.92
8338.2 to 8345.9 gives 4.68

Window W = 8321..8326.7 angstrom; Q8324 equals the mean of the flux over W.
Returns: 5.18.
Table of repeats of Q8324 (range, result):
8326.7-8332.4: 5.01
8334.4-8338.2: 5.26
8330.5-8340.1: 4.75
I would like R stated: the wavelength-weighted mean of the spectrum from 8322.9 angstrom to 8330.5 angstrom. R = 4.83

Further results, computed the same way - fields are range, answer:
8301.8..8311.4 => 4.83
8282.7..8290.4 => 5.13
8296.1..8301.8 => 5.34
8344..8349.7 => 5.12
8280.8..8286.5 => 5.1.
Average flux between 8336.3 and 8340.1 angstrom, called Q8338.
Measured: 5.15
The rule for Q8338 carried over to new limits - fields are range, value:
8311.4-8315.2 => 4.99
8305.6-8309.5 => 4.84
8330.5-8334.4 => 4.21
